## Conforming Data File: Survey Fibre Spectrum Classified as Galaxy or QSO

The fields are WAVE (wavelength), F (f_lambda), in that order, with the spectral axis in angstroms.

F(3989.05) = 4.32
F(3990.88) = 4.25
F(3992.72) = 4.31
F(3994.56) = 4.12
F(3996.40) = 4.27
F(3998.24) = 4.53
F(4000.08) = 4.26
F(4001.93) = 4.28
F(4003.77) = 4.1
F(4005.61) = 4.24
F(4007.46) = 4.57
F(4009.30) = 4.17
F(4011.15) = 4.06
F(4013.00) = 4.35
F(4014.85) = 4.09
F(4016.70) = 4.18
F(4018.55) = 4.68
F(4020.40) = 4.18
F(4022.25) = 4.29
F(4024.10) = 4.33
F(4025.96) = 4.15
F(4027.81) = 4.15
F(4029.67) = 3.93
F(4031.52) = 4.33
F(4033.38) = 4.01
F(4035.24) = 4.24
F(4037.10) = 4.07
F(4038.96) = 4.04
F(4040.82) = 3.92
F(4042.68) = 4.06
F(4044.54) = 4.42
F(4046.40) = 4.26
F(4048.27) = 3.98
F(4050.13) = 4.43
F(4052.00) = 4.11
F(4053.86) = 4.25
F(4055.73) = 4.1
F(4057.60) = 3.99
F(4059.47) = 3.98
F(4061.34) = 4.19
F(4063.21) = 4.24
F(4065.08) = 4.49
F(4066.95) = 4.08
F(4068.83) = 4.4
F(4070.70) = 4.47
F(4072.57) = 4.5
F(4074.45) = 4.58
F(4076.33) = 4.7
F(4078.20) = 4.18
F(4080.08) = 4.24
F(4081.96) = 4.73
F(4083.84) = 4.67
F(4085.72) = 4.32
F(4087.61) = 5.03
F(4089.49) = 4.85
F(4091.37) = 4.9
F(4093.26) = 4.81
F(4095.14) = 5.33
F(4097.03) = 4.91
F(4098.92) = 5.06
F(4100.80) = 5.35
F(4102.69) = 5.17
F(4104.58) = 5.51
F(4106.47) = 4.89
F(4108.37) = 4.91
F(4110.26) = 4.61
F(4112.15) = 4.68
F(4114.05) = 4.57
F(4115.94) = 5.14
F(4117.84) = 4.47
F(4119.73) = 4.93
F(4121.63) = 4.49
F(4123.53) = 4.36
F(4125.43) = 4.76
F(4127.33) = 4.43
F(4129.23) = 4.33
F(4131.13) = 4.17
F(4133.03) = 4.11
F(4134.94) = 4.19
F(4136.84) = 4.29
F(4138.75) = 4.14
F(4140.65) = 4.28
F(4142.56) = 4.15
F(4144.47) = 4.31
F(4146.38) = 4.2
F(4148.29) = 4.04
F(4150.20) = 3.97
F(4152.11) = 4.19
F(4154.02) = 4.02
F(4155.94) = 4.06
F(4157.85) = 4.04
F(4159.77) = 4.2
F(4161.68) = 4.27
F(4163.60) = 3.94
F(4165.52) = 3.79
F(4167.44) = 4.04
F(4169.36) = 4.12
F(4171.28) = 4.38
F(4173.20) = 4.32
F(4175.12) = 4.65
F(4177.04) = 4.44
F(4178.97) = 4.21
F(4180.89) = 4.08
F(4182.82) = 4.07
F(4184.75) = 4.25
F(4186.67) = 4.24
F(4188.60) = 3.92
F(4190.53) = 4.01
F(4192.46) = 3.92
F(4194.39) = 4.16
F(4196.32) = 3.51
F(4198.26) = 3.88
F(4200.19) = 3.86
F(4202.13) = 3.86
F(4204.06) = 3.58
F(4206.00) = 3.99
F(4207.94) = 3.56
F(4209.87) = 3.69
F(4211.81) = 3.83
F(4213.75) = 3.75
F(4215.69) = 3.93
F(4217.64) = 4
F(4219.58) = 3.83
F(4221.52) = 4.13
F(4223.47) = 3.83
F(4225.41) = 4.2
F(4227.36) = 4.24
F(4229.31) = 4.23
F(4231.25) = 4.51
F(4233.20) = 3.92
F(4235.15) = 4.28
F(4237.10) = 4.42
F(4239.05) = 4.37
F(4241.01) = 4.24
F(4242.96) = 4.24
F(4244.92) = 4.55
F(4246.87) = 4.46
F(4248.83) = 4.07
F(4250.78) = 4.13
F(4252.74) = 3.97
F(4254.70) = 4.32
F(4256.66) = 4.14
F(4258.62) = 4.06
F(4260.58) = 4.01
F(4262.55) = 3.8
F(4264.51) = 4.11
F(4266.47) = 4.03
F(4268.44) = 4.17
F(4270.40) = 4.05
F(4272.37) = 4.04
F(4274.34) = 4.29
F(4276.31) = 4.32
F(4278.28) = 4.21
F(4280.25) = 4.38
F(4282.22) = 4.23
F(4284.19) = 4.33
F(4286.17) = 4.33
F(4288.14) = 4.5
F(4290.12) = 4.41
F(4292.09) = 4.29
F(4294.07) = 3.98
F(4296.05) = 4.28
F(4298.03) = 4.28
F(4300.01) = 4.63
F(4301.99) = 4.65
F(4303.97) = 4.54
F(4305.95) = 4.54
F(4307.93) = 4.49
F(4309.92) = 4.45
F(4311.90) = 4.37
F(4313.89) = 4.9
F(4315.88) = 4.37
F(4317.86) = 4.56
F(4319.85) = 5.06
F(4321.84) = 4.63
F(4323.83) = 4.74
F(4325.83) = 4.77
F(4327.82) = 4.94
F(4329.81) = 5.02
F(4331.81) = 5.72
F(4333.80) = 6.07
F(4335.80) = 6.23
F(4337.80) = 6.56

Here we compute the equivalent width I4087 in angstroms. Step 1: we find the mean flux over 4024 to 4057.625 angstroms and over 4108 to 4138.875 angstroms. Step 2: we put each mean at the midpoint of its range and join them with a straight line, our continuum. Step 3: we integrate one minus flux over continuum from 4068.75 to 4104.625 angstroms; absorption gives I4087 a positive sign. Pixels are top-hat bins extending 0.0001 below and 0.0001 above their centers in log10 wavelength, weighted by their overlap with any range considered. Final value -3.5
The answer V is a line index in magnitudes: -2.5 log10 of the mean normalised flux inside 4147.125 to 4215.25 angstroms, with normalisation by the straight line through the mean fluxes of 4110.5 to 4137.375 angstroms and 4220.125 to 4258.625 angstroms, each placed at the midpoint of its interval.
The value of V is 0.087 mag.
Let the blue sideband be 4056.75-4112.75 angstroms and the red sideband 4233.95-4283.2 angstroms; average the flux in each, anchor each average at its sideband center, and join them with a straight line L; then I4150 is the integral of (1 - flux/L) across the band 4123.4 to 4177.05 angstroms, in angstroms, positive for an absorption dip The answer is 3.33 angstroms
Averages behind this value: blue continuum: 4.66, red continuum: 4.19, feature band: 4.21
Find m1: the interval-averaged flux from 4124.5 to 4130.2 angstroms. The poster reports 4.51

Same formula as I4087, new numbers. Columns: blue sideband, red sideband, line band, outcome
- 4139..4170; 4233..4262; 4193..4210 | 1.5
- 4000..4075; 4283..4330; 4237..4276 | 2.7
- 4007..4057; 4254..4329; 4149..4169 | 1.1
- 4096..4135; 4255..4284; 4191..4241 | 4.1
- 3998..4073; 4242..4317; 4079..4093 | -1.5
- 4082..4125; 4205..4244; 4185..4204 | 1.5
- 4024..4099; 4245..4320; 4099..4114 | -2.2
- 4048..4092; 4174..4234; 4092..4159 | -4.7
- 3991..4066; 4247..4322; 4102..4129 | -3.3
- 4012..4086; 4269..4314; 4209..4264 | 2.8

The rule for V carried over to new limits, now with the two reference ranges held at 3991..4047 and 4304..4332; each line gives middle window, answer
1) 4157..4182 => 0.070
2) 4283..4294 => 0.081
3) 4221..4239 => 0.090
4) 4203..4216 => 0.205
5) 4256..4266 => 0.152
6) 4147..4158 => 0.098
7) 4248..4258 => 0.120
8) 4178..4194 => 0.103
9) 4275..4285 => 0.088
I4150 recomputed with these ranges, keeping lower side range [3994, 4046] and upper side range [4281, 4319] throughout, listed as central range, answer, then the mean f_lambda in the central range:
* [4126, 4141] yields 0.2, 4.26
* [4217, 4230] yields 0.9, 4.06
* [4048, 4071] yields 0.2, 4.21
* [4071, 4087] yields -0.9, 4.5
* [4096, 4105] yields -1.9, 5.18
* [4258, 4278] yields 1.4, 4.09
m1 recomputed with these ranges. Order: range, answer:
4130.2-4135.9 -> 4.16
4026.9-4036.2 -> 4.13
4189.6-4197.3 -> 3.9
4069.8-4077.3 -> 4.56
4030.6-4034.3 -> 4.17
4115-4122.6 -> 4.76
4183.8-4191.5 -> 4.11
